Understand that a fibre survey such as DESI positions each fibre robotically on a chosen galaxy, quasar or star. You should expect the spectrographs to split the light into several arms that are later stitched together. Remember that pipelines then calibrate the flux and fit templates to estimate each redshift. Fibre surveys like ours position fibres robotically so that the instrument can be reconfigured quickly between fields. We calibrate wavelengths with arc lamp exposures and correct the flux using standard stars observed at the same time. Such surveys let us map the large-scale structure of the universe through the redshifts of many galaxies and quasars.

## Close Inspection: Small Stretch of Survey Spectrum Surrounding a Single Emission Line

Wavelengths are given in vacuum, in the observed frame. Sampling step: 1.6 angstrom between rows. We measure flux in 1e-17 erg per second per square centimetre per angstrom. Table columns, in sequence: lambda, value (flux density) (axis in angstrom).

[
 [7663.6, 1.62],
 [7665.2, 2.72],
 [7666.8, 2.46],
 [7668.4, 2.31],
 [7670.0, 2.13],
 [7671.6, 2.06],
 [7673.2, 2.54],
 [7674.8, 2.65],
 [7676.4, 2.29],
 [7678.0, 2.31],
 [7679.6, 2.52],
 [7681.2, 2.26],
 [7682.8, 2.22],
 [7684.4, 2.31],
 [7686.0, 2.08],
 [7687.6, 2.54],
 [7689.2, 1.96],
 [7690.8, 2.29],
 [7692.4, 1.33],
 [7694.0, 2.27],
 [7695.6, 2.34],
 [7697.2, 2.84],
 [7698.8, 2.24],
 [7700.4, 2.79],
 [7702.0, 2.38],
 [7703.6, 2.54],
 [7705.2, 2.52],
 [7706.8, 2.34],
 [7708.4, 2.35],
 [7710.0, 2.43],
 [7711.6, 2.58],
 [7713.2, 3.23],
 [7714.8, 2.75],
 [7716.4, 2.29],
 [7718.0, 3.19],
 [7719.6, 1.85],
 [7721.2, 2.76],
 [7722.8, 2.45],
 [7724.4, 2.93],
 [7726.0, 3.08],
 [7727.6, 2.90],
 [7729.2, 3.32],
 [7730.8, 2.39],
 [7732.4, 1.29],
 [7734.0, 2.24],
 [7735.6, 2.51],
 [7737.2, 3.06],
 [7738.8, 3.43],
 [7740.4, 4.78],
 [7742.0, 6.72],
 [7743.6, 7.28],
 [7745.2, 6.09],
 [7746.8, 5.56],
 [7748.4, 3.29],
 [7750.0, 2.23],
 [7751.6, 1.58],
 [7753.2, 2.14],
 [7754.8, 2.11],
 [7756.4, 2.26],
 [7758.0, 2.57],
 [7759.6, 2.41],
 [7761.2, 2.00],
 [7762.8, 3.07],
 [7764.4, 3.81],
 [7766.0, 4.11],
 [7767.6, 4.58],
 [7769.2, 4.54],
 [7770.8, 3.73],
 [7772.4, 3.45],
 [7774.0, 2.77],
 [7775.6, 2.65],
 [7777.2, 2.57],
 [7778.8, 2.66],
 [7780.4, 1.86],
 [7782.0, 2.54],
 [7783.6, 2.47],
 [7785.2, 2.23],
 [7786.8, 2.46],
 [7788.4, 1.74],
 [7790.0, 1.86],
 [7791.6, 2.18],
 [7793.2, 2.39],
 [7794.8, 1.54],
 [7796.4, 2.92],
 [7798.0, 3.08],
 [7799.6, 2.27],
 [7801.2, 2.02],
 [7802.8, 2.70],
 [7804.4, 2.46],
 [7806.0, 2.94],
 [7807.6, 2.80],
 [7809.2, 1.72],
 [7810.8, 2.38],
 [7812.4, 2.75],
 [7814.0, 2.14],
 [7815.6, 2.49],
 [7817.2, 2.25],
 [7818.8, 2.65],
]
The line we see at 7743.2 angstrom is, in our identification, H-alpha 6563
